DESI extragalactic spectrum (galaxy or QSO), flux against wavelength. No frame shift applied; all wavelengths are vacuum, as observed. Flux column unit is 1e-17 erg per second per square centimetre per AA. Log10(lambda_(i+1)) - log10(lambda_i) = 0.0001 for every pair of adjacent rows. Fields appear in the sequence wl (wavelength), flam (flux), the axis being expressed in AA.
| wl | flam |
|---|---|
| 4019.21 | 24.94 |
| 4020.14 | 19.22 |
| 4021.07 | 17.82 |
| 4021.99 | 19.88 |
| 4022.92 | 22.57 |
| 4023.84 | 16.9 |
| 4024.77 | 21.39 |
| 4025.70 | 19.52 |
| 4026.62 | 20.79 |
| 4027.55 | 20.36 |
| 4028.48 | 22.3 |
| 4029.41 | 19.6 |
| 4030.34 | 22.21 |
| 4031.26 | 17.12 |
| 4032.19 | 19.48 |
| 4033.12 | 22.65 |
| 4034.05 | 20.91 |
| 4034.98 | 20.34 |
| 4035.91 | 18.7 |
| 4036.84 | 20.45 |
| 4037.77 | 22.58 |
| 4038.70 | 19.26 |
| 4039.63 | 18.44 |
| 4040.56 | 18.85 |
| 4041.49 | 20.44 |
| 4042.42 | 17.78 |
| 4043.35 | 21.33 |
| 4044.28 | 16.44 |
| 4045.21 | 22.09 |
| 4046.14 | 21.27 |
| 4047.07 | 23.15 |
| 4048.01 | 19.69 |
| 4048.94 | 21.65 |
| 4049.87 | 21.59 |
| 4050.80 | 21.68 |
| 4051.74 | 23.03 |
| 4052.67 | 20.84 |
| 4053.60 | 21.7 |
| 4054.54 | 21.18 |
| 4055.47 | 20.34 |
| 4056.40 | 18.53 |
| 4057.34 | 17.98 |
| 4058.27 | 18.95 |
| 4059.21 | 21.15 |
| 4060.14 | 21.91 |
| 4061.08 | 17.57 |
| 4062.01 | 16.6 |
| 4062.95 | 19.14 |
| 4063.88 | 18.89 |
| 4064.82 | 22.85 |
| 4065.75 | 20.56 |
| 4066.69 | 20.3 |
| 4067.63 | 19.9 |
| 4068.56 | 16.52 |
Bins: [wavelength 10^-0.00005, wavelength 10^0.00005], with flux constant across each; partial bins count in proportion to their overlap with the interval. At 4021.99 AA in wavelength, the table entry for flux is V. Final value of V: 19.88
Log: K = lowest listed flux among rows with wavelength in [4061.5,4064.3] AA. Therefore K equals 16.6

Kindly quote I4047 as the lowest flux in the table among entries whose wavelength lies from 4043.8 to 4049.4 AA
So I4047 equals 16.44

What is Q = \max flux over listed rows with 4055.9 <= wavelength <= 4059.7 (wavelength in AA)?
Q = 21.15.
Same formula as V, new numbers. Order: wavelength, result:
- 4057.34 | 17.98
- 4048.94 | 21.65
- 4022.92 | 22.57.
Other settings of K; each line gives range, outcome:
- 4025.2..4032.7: 17.12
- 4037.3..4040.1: 18.44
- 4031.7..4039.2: 18.7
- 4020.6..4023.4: 17.82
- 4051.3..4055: 20.84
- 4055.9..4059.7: 17.98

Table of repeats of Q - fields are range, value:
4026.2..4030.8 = 22.3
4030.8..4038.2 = 22.65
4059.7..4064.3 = 21.91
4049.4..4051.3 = 21.68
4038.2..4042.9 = 20.44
